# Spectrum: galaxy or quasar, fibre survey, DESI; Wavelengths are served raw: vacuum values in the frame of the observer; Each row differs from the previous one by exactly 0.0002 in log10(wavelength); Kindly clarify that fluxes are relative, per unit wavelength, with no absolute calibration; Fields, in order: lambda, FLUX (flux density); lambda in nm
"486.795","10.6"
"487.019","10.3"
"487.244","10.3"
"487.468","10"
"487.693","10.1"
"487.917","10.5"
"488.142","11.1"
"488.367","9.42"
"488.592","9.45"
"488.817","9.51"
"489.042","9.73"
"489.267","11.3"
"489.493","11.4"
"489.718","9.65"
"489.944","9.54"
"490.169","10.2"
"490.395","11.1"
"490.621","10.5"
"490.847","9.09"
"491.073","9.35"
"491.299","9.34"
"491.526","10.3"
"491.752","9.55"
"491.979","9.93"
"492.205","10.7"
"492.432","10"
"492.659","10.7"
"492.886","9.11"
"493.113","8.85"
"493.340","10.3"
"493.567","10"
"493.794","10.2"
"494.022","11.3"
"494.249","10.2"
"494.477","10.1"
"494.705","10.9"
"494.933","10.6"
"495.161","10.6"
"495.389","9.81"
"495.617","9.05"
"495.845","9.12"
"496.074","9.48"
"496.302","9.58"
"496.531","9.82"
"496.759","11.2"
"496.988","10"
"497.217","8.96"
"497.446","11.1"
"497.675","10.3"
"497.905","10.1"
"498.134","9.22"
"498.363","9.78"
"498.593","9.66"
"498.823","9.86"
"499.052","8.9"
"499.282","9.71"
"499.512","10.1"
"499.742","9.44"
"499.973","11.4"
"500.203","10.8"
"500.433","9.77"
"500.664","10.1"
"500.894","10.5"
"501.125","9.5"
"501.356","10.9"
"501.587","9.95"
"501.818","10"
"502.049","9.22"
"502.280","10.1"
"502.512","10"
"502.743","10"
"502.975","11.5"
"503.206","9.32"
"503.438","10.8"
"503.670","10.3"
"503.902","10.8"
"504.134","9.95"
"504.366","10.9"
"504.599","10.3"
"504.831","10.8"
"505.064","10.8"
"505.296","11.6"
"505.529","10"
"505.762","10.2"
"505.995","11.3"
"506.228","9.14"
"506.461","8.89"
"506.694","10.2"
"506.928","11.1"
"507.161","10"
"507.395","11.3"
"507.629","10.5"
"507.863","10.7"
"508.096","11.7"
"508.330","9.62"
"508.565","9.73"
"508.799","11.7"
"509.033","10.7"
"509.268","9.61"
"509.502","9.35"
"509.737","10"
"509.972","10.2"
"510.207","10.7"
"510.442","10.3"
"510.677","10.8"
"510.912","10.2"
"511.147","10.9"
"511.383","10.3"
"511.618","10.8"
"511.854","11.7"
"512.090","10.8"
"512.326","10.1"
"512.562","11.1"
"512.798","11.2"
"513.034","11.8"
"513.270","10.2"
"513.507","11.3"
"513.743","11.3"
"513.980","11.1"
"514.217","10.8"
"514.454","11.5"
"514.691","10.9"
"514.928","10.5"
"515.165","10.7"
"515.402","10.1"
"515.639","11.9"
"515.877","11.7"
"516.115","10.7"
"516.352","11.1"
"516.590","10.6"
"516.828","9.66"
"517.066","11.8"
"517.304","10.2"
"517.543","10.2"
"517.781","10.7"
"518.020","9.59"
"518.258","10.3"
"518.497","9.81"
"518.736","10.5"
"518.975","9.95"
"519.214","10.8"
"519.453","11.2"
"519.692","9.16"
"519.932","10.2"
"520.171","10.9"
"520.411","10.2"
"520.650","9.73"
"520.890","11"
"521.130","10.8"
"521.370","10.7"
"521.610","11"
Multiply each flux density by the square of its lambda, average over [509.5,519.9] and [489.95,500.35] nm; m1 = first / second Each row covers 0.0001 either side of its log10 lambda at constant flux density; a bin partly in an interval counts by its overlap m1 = 1.15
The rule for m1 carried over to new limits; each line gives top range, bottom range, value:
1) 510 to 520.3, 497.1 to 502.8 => 1.14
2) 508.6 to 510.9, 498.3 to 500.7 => 1.08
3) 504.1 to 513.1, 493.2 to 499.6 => 1.11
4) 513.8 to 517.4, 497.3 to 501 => 1.16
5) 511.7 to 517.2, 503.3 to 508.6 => 1.08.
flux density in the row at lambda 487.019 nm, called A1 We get 10.3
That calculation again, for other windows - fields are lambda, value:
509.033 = 10.7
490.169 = 10.2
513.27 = 10.2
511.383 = 10.3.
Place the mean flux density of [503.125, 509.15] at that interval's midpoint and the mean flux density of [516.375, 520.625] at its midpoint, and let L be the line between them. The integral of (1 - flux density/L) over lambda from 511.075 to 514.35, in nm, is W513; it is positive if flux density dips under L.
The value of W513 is -0.17 nm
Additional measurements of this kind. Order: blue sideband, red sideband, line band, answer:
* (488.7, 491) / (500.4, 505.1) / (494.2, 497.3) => 0.08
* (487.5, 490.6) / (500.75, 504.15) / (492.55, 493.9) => 0.05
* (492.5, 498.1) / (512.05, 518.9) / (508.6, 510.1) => 0.04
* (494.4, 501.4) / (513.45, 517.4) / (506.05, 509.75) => 0.09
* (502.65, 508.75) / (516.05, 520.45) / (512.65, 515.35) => -0.15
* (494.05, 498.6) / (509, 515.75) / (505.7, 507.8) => 0.03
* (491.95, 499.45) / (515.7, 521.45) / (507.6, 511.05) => -0.04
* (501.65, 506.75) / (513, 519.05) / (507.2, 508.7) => -0.02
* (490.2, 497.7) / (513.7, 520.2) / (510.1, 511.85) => -0.03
